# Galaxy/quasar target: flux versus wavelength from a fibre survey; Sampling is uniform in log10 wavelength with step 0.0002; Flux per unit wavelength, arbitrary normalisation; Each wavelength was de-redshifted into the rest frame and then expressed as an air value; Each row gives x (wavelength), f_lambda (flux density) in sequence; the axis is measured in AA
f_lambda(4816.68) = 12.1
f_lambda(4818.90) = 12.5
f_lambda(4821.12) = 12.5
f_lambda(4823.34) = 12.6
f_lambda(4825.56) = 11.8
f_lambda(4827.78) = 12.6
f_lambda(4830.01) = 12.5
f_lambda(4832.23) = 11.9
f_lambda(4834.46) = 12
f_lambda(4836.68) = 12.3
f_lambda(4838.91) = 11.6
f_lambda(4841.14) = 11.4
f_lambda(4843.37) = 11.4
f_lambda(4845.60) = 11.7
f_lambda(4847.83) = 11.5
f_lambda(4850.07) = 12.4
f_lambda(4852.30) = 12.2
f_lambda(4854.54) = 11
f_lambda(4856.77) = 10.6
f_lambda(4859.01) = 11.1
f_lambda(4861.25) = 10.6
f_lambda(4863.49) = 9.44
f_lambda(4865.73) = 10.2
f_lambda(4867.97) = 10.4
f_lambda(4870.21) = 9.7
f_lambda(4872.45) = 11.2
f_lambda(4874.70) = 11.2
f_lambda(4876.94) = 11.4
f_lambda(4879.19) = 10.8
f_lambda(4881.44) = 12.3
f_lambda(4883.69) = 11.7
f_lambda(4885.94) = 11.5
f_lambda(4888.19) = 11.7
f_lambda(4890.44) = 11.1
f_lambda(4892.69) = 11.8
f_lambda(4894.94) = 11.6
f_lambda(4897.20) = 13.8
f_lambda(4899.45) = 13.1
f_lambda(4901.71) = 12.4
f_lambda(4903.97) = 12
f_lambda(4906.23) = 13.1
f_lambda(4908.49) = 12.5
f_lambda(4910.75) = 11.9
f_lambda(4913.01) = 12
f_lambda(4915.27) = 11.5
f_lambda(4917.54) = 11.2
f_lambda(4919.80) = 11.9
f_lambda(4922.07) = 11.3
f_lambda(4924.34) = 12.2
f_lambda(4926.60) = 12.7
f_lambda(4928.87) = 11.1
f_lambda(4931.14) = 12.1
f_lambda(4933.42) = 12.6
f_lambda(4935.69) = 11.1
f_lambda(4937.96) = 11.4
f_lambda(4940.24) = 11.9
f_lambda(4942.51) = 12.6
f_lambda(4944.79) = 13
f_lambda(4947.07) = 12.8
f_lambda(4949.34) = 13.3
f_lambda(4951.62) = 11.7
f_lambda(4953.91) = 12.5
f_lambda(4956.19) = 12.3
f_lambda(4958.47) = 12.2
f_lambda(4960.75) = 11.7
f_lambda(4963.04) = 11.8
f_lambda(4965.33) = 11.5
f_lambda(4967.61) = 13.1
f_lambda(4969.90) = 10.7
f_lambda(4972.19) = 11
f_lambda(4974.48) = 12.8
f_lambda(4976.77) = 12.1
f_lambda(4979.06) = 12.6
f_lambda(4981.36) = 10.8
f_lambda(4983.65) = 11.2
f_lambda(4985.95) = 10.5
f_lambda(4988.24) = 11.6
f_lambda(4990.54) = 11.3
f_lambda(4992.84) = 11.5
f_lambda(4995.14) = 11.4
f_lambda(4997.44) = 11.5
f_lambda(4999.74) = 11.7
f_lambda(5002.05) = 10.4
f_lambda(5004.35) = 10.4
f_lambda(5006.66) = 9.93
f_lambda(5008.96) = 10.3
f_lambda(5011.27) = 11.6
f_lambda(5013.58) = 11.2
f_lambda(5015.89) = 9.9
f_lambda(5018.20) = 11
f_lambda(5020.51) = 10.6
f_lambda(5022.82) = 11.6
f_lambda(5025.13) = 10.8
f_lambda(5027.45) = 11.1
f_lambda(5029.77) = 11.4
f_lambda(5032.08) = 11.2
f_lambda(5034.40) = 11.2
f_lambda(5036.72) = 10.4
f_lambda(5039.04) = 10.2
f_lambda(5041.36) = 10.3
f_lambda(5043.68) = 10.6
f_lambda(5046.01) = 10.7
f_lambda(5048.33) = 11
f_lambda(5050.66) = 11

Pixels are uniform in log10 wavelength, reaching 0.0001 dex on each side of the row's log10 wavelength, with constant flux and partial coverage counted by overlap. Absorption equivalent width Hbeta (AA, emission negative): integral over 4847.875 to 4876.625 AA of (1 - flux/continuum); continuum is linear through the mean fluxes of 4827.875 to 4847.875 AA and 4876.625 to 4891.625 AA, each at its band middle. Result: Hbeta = 1.97 AA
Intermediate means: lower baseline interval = 11.9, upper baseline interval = 11.5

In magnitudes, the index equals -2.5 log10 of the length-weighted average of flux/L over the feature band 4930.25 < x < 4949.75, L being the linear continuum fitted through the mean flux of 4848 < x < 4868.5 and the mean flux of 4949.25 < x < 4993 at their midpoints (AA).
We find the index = -0.07 mag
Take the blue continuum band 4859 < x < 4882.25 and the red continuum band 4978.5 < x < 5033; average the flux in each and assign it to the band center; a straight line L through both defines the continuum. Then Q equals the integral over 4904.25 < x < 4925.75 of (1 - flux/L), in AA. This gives -2.3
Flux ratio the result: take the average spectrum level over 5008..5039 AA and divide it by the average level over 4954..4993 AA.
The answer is 0.93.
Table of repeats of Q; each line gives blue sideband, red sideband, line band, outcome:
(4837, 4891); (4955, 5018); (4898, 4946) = -3.48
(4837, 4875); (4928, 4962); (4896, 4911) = -1.39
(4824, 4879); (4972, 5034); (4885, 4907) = -1.78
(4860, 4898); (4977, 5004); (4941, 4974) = -2.61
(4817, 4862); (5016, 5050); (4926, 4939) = -0.52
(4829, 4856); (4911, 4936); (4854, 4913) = 1.64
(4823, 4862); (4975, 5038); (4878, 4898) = -0.39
